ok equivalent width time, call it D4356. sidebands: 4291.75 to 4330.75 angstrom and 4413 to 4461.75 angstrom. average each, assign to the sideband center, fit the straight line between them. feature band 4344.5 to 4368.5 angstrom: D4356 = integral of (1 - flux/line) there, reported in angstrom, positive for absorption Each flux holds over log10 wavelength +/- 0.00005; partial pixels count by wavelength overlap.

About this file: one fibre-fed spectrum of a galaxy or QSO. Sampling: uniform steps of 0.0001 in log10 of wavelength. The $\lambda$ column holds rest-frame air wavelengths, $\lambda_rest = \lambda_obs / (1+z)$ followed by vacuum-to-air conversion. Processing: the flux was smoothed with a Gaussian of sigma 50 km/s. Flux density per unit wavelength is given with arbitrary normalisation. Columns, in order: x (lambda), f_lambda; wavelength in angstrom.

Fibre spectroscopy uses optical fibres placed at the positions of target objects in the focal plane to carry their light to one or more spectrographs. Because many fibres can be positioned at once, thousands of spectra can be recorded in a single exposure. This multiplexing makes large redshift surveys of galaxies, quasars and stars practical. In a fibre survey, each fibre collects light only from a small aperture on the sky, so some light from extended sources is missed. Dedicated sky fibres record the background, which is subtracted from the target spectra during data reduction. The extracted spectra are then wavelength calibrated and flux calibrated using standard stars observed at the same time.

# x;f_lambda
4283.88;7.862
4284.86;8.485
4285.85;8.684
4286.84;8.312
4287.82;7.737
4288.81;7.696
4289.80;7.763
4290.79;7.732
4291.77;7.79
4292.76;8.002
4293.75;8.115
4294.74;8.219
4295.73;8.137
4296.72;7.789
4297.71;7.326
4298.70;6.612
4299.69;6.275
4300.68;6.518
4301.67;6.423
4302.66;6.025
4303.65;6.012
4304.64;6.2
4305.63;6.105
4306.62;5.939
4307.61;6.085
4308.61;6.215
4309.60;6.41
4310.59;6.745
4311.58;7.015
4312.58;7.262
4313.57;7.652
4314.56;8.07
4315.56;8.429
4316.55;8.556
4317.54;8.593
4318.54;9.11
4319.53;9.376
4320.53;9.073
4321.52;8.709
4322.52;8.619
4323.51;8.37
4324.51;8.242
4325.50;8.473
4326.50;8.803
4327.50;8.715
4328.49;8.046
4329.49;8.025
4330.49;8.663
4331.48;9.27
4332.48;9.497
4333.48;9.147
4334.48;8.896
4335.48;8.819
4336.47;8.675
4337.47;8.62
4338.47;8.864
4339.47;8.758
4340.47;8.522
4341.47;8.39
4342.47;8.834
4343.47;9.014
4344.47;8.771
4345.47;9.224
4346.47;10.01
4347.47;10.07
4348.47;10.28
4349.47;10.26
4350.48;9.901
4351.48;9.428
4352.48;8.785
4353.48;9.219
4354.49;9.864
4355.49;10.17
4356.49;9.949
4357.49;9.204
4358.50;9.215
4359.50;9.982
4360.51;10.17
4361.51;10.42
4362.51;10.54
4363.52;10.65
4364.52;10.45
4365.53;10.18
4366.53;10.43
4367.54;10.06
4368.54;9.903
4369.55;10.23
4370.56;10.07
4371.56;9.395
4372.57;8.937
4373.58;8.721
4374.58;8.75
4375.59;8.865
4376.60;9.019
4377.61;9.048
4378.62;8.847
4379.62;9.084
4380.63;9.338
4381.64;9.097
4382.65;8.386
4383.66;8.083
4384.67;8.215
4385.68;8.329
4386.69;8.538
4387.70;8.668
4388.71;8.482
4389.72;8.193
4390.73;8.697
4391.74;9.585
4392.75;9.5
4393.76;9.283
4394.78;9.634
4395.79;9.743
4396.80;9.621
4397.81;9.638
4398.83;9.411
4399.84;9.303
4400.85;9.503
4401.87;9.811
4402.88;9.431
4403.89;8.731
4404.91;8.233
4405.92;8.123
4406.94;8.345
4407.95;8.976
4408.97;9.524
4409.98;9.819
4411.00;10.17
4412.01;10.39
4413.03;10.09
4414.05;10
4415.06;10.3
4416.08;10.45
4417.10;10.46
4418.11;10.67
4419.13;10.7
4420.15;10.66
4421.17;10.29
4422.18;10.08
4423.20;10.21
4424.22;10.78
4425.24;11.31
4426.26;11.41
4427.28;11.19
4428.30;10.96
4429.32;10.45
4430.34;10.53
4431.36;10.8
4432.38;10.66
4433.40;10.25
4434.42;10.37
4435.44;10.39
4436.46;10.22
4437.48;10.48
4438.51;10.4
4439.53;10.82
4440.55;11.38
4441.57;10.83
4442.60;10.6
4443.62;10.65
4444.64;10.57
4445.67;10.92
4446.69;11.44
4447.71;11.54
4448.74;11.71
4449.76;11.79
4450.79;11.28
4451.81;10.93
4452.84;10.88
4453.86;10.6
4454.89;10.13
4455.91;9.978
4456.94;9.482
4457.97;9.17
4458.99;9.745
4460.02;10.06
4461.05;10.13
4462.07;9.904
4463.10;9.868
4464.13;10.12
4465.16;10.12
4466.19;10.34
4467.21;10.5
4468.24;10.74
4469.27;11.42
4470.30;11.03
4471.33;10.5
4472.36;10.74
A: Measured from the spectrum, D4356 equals -3.4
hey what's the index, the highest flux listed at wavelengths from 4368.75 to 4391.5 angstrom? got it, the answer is 10.23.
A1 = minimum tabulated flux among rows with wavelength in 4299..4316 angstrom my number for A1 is 5.939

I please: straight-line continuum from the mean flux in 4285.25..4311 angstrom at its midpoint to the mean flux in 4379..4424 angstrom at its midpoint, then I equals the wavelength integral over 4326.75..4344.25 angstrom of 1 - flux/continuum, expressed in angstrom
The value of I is -1.8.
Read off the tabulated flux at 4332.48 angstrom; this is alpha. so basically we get 9.497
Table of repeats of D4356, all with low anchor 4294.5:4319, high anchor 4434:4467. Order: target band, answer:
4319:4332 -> -1.9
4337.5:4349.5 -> -1.8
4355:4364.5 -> -1.9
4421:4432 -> -0.9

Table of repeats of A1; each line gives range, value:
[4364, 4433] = 8.083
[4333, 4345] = 8.39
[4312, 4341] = 7.262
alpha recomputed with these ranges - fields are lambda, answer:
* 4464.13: 10.12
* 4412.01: 10.39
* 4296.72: 7.789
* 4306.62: 5.939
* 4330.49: 8.663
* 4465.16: 10.12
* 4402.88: 9.431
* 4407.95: 8.976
